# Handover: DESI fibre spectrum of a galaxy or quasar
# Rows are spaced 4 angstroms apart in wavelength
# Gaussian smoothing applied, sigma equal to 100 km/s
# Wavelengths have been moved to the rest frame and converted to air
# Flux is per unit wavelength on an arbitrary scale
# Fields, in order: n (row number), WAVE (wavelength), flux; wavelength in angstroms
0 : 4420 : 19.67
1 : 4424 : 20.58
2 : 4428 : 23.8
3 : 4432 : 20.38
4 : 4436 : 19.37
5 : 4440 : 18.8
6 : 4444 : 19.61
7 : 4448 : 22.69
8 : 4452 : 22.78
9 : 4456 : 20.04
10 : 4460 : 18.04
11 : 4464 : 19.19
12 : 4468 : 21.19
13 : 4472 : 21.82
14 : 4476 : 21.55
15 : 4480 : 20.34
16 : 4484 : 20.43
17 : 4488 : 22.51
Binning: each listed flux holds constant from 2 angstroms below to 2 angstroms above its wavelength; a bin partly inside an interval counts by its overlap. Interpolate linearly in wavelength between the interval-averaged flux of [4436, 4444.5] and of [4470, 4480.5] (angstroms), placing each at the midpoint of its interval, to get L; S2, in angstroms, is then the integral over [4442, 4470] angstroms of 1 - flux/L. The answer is -0.5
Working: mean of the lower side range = 19.2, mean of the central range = 20.5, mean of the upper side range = 21.4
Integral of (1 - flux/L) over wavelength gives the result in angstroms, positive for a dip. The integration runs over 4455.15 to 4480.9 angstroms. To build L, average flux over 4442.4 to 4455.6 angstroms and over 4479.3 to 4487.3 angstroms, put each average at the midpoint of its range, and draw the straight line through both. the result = 0.94 angstroms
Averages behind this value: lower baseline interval 21.6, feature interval 20.3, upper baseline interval 20.7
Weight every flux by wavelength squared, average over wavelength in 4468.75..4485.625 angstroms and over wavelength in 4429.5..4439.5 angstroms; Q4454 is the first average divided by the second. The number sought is 1.08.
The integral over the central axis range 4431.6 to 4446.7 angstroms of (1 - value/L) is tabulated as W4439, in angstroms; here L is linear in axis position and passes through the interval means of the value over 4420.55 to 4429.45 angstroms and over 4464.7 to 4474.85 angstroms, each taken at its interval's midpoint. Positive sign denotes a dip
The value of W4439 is 1.4 angstroms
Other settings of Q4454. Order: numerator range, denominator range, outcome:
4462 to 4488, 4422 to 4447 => 1.04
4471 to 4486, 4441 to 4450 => 1.02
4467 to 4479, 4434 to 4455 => 1.05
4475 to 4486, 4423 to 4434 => 0.98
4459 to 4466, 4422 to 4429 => 0.87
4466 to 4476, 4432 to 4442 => 1.13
